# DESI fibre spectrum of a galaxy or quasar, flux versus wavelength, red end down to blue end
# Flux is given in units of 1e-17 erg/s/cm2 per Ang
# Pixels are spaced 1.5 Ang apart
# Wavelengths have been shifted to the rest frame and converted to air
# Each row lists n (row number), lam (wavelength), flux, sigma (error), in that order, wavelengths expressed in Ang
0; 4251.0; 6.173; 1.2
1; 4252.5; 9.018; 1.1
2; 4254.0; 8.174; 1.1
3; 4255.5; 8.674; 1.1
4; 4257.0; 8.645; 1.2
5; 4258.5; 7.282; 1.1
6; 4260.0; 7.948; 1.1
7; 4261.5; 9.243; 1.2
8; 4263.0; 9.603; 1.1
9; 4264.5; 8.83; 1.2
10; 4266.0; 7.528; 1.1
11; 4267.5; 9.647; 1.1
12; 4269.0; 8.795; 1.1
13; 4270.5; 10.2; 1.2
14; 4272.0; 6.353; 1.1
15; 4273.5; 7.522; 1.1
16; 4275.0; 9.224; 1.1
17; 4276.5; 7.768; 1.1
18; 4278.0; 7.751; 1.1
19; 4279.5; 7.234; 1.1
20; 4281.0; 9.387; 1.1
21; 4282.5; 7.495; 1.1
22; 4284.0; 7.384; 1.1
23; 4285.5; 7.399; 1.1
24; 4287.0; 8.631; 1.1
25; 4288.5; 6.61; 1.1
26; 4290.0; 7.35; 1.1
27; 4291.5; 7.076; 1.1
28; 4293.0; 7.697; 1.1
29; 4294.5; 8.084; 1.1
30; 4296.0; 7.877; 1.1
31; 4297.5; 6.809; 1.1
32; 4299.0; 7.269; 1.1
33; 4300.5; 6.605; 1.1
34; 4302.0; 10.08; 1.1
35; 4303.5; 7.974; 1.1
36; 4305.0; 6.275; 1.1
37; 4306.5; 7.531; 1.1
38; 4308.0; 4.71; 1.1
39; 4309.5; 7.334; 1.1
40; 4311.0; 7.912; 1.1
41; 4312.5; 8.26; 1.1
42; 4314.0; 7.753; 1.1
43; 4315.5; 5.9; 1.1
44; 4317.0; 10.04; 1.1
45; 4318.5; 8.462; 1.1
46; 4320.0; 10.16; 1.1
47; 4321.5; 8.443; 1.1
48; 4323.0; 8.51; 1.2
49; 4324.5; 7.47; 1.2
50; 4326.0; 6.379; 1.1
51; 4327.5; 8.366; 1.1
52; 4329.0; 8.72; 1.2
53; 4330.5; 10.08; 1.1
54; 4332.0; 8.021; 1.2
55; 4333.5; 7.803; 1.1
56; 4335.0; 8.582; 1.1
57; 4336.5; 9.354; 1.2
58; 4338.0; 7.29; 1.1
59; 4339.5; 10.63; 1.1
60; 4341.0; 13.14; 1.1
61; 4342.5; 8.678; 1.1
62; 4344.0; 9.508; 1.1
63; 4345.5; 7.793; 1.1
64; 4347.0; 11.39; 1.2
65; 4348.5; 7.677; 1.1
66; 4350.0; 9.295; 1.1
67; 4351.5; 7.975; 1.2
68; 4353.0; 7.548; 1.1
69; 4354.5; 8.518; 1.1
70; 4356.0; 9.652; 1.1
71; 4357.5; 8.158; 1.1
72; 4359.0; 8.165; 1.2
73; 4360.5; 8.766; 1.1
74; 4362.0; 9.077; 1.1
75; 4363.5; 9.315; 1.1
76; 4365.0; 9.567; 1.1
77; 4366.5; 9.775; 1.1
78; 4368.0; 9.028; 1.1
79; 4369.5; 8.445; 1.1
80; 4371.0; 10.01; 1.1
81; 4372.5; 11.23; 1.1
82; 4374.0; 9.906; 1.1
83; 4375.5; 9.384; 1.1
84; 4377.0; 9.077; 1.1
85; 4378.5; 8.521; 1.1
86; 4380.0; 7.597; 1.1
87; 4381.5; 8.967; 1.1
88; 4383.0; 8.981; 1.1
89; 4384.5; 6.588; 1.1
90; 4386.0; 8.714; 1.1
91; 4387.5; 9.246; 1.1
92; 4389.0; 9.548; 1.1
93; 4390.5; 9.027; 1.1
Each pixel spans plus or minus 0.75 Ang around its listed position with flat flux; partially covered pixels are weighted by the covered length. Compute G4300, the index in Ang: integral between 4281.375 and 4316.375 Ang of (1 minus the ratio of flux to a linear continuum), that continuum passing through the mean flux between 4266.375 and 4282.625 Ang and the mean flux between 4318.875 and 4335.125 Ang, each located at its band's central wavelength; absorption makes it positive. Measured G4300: 3.9 Ang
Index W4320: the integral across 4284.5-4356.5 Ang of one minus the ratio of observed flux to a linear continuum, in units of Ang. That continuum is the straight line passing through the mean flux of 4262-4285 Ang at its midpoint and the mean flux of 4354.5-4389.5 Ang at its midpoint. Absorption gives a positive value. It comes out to 3.7 Ang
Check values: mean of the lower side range 8.31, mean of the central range 8.21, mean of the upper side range 9.02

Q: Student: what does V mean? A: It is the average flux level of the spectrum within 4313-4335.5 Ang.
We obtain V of 8.31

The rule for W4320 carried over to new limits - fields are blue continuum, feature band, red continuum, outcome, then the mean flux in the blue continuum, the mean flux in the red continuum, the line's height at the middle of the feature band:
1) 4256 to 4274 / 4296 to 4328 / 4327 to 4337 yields 3.37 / 8.48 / 8.7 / 8.63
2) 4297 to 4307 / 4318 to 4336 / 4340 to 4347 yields 1.12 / 7.52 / 9.98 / 9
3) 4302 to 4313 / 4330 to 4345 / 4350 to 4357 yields -2.17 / 7.32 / 8.51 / 8.09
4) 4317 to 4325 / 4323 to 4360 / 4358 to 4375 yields 1.20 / 8.78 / 9.37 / 9.05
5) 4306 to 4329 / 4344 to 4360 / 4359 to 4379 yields 0.35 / 7.85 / 9.36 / 8.86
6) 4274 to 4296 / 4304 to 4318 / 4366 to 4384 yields 1.48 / 7.79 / 9.2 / 8.2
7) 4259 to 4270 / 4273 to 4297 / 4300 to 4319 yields 1.40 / 8.8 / 7.6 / 8.25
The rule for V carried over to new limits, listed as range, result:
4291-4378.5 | 8.53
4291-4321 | 7.7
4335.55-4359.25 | 9.06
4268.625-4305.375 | 7.8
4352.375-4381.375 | 9.04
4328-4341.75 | 9.27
